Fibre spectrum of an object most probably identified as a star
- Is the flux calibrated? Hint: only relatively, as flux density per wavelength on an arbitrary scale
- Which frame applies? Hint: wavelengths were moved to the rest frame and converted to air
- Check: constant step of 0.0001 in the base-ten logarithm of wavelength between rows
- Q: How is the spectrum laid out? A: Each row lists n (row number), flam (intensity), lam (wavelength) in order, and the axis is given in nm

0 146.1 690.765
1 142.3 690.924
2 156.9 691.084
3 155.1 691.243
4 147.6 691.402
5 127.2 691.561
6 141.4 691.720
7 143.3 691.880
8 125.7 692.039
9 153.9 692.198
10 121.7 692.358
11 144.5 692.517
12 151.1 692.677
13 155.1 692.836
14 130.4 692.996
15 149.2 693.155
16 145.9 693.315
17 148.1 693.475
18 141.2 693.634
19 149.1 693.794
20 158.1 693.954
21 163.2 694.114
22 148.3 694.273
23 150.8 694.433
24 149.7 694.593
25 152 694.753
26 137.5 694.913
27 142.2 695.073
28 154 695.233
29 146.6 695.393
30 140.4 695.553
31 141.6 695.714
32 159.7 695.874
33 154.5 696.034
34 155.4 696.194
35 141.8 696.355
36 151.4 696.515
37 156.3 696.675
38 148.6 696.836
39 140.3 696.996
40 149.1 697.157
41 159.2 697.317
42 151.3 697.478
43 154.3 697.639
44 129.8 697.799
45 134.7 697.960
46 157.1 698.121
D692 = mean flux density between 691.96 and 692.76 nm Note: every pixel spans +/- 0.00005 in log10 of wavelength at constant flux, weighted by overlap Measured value 140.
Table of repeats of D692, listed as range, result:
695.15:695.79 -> 146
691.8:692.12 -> 135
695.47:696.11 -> 149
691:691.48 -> 153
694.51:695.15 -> 145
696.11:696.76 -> 151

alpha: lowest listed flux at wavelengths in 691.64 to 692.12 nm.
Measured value 125.7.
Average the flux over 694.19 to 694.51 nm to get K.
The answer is 150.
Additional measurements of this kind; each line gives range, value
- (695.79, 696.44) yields 153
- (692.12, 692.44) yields 138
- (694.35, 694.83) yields 151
